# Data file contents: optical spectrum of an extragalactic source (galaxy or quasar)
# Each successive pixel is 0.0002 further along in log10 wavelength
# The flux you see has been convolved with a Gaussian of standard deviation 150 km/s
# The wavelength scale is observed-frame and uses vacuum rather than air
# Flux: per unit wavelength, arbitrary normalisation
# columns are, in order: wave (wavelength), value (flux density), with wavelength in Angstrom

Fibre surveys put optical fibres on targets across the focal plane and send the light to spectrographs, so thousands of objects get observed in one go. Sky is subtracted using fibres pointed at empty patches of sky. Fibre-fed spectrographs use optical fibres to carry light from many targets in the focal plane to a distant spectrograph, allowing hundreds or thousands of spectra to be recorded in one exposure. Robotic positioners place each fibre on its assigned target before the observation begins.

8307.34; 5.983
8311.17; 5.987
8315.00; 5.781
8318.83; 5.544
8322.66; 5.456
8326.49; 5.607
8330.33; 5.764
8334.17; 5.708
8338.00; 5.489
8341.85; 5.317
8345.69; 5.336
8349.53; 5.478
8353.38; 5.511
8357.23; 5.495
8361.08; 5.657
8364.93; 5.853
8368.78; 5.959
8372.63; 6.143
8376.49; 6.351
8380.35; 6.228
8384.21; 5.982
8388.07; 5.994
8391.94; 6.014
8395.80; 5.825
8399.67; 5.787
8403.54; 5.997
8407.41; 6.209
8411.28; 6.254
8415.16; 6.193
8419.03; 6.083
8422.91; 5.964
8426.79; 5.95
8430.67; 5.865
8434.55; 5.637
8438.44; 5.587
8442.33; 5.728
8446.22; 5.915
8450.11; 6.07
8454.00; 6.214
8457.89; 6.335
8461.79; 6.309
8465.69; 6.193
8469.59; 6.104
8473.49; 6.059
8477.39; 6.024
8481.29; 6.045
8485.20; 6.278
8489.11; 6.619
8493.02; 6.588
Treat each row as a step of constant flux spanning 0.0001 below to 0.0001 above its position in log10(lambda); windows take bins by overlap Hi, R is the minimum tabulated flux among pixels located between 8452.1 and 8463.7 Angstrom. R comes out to 6.214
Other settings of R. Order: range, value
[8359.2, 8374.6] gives 5.657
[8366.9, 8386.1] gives 5.959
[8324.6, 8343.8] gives 5.317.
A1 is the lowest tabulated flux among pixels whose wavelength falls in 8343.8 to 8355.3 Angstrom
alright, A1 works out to 5.336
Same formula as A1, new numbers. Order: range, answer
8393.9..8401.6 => 5.787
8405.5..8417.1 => 6.193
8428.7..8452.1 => 5.587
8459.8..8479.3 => 6.024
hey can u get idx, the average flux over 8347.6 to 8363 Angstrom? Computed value 5.53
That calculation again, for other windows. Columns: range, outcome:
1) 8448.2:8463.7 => 6.23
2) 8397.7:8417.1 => 6.09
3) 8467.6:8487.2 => 6.1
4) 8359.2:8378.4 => 6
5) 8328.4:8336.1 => 5.74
